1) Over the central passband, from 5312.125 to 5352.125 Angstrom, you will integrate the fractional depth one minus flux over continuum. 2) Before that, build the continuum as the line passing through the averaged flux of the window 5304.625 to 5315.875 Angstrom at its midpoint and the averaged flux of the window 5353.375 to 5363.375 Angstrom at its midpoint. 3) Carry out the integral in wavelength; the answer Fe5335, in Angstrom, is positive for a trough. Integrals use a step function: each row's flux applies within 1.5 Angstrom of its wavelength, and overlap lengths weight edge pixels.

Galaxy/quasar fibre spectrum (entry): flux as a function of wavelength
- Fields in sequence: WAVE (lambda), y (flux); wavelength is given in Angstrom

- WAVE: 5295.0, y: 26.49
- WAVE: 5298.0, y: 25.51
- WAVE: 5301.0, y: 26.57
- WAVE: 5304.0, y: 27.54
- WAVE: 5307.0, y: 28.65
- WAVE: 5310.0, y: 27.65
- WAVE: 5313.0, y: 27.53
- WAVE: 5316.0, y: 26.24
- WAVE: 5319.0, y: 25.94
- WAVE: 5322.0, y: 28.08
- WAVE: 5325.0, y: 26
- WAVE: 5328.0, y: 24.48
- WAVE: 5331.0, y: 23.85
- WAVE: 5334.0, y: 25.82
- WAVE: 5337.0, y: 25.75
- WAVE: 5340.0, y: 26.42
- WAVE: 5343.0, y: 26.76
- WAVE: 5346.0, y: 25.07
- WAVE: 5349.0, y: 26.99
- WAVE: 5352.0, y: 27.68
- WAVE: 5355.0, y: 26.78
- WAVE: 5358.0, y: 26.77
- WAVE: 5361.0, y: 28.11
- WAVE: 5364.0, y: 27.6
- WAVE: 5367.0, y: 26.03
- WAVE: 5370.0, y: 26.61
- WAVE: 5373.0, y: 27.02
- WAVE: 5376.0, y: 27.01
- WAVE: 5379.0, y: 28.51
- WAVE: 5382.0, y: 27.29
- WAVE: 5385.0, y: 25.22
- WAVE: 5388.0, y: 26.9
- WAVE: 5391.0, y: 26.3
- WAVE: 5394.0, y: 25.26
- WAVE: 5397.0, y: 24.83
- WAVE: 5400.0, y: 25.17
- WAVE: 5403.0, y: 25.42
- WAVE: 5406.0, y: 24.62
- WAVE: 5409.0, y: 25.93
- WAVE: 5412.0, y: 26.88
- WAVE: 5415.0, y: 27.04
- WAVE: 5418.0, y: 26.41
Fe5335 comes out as 2.0 Angstrom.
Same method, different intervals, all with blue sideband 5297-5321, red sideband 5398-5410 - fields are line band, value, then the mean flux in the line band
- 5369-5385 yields -0.9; 27.1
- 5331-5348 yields 0.4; 25.8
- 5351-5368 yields -0.7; 27.2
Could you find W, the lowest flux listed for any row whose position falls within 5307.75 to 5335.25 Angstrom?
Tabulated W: 23.85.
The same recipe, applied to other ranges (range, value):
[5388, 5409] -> 24.62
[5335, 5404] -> 24.83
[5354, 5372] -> 26.03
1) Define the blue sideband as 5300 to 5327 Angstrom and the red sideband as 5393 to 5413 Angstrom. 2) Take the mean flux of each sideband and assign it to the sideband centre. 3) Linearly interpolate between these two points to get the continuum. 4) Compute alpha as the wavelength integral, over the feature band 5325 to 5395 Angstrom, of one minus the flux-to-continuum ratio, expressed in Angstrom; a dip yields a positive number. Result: -0.6 Angstrom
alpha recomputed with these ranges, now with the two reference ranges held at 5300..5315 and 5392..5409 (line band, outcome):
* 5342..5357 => -0.09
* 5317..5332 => 0.77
